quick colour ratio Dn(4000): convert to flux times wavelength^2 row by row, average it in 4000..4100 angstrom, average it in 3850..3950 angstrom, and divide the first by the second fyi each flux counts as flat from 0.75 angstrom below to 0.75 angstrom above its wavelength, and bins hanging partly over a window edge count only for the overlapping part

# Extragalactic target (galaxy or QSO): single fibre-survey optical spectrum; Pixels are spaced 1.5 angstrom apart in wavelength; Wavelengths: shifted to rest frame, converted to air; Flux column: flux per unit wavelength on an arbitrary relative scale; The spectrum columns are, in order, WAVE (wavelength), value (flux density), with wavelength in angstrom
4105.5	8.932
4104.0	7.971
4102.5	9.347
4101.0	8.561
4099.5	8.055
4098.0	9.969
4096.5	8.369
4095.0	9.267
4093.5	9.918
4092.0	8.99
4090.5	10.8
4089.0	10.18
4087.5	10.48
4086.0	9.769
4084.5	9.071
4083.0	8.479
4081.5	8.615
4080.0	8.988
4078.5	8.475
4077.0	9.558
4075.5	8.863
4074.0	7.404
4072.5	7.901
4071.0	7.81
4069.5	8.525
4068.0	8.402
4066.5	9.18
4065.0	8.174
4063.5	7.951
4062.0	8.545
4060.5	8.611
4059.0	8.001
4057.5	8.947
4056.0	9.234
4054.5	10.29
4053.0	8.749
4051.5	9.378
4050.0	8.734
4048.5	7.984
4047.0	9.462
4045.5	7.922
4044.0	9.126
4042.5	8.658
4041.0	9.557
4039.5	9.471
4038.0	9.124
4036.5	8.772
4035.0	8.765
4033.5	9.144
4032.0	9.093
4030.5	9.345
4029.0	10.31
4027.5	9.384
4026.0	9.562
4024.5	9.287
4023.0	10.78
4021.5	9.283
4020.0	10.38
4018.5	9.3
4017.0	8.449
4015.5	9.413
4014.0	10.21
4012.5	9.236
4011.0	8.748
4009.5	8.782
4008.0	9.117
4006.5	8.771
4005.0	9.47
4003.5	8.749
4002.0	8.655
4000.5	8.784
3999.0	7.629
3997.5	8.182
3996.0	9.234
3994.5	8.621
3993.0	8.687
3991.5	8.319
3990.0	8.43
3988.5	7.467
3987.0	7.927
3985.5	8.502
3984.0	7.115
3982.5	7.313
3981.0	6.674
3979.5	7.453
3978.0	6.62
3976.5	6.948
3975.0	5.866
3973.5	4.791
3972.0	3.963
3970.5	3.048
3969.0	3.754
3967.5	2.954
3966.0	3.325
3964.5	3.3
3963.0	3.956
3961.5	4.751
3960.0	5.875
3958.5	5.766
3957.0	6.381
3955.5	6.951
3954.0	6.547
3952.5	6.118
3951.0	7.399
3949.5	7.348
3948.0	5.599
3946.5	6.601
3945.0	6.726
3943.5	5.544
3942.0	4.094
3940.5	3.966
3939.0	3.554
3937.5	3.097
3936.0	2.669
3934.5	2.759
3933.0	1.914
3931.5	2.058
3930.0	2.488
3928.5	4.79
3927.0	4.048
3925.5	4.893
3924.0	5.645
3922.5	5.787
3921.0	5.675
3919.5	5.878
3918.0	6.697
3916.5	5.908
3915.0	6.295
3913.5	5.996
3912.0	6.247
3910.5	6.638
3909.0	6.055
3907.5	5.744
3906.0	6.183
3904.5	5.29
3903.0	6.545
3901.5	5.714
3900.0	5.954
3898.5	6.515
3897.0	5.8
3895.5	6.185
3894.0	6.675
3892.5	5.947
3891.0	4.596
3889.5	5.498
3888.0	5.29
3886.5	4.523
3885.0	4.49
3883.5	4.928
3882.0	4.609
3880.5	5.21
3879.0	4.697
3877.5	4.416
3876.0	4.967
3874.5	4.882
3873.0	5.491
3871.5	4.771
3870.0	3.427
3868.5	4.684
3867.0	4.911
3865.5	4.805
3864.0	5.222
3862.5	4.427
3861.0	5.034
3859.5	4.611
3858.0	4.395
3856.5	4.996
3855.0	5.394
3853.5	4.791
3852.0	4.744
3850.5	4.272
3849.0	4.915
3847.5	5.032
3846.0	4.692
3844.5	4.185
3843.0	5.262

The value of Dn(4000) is 1.93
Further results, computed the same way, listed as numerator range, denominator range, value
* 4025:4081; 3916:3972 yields 1.95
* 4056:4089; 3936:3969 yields 1.80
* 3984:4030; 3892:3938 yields 1.80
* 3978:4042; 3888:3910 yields 1.58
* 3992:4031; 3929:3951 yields 2.21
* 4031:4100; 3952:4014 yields 1.34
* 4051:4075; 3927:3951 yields 2.11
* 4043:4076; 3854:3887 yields 1.98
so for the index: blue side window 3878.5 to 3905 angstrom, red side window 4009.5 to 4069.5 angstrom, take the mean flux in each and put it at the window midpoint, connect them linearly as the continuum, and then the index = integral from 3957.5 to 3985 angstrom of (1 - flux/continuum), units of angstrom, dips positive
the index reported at 8.2 angstrom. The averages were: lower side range 5.48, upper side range 9.09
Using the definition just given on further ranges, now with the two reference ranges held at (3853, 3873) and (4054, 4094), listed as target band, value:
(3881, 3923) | -1.8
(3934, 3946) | 4.1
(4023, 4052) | -3.4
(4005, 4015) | -2.0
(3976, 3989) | -0.4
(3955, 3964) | 1.5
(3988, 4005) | -2.5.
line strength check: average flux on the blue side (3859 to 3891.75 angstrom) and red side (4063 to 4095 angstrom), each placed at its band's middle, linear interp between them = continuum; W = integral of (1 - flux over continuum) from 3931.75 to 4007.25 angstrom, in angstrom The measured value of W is 7.4 angstrom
